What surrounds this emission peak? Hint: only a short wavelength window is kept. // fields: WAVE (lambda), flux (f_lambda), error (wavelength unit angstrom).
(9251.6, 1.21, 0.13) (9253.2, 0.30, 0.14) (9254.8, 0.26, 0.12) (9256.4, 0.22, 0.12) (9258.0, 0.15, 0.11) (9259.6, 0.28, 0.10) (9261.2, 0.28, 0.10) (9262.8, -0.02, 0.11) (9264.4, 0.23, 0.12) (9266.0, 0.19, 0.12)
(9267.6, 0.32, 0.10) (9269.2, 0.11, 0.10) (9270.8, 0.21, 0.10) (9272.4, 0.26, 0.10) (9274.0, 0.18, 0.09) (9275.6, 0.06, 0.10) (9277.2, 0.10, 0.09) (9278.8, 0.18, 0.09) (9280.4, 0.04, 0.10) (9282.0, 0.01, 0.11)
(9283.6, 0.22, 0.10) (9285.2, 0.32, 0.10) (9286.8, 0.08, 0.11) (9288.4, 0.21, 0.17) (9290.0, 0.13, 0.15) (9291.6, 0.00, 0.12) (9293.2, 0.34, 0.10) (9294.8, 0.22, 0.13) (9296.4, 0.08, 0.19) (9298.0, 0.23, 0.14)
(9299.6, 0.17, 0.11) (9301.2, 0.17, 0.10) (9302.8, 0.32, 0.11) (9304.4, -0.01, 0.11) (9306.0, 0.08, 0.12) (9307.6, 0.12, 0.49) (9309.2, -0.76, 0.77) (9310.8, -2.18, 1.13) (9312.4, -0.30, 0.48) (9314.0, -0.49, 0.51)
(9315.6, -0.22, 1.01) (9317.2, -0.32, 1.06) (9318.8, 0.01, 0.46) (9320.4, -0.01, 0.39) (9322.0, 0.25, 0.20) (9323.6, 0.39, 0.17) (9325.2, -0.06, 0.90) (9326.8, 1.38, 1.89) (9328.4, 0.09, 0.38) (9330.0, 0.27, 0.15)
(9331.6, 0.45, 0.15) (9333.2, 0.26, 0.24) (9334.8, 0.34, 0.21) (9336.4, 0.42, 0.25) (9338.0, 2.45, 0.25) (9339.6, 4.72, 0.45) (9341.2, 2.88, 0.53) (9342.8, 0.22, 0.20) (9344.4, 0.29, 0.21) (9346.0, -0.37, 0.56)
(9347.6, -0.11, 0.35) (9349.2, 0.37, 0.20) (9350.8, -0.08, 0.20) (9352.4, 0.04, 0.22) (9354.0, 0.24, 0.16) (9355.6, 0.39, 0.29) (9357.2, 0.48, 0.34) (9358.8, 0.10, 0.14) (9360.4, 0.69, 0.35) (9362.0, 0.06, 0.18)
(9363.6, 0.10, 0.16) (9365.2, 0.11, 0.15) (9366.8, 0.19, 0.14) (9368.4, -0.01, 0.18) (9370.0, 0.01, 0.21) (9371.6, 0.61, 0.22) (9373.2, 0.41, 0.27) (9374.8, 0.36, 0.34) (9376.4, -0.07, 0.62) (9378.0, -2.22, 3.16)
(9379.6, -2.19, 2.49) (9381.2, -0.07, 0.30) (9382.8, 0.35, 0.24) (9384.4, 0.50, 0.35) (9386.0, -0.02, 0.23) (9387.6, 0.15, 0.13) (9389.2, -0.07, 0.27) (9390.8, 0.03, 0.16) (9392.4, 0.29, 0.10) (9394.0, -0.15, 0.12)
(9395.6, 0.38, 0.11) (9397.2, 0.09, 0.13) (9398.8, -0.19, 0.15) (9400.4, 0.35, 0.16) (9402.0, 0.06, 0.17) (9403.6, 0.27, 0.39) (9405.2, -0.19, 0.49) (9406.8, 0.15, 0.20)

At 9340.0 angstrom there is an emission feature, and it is [O III]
